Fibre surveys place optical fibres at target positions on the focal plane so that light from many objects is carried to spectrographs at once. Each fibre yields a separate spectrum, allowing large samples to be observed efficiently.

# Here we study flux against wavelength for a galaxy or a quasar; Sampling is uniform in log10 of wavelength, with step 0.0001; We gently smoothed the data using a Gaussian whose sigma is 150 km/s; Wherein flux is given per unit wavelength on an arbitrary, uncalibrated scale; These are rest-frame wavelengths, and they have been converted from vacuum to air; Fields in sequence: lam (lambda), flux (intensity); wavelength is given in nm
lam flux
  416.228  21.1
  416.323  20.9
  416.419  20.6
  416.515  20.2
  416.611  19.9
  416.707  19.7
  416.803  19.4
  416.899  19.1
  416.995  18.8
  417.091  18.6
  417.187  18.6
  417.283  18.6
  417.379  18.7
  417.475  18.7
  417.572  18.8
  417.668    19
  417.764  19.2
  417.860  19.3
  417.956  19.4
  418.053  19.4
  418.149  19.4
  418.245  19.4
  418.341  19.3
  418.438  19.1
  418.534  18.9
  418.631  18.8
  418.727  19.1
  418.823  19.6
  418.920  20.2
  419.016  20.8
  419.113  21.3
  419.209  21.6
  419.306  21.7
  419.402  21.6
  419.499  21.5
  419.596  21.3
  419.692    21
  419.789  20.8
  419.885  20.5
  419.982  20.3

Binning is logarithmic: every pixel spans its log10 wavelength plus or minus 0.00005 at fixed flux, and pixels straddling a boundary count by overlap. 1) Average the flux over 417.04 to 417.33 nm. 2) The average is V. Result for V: 18.6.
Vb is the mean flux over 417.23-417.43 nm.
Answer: 18.7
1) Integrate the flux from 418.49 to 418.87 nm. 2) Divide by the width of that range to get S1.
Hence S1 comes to 19.1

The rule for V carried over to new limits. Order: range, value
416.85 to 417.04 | 19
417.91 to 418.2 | 19.4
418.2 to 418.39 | 19.3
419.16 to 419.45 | 21.7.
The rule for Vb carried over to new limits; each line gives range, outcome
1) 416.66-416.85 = 19.5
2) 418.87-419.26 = 20.9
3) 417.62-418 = 19.3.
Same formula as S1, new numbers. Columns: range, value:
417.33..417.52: 18.7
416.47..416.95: 19.6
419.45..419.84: 21.2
